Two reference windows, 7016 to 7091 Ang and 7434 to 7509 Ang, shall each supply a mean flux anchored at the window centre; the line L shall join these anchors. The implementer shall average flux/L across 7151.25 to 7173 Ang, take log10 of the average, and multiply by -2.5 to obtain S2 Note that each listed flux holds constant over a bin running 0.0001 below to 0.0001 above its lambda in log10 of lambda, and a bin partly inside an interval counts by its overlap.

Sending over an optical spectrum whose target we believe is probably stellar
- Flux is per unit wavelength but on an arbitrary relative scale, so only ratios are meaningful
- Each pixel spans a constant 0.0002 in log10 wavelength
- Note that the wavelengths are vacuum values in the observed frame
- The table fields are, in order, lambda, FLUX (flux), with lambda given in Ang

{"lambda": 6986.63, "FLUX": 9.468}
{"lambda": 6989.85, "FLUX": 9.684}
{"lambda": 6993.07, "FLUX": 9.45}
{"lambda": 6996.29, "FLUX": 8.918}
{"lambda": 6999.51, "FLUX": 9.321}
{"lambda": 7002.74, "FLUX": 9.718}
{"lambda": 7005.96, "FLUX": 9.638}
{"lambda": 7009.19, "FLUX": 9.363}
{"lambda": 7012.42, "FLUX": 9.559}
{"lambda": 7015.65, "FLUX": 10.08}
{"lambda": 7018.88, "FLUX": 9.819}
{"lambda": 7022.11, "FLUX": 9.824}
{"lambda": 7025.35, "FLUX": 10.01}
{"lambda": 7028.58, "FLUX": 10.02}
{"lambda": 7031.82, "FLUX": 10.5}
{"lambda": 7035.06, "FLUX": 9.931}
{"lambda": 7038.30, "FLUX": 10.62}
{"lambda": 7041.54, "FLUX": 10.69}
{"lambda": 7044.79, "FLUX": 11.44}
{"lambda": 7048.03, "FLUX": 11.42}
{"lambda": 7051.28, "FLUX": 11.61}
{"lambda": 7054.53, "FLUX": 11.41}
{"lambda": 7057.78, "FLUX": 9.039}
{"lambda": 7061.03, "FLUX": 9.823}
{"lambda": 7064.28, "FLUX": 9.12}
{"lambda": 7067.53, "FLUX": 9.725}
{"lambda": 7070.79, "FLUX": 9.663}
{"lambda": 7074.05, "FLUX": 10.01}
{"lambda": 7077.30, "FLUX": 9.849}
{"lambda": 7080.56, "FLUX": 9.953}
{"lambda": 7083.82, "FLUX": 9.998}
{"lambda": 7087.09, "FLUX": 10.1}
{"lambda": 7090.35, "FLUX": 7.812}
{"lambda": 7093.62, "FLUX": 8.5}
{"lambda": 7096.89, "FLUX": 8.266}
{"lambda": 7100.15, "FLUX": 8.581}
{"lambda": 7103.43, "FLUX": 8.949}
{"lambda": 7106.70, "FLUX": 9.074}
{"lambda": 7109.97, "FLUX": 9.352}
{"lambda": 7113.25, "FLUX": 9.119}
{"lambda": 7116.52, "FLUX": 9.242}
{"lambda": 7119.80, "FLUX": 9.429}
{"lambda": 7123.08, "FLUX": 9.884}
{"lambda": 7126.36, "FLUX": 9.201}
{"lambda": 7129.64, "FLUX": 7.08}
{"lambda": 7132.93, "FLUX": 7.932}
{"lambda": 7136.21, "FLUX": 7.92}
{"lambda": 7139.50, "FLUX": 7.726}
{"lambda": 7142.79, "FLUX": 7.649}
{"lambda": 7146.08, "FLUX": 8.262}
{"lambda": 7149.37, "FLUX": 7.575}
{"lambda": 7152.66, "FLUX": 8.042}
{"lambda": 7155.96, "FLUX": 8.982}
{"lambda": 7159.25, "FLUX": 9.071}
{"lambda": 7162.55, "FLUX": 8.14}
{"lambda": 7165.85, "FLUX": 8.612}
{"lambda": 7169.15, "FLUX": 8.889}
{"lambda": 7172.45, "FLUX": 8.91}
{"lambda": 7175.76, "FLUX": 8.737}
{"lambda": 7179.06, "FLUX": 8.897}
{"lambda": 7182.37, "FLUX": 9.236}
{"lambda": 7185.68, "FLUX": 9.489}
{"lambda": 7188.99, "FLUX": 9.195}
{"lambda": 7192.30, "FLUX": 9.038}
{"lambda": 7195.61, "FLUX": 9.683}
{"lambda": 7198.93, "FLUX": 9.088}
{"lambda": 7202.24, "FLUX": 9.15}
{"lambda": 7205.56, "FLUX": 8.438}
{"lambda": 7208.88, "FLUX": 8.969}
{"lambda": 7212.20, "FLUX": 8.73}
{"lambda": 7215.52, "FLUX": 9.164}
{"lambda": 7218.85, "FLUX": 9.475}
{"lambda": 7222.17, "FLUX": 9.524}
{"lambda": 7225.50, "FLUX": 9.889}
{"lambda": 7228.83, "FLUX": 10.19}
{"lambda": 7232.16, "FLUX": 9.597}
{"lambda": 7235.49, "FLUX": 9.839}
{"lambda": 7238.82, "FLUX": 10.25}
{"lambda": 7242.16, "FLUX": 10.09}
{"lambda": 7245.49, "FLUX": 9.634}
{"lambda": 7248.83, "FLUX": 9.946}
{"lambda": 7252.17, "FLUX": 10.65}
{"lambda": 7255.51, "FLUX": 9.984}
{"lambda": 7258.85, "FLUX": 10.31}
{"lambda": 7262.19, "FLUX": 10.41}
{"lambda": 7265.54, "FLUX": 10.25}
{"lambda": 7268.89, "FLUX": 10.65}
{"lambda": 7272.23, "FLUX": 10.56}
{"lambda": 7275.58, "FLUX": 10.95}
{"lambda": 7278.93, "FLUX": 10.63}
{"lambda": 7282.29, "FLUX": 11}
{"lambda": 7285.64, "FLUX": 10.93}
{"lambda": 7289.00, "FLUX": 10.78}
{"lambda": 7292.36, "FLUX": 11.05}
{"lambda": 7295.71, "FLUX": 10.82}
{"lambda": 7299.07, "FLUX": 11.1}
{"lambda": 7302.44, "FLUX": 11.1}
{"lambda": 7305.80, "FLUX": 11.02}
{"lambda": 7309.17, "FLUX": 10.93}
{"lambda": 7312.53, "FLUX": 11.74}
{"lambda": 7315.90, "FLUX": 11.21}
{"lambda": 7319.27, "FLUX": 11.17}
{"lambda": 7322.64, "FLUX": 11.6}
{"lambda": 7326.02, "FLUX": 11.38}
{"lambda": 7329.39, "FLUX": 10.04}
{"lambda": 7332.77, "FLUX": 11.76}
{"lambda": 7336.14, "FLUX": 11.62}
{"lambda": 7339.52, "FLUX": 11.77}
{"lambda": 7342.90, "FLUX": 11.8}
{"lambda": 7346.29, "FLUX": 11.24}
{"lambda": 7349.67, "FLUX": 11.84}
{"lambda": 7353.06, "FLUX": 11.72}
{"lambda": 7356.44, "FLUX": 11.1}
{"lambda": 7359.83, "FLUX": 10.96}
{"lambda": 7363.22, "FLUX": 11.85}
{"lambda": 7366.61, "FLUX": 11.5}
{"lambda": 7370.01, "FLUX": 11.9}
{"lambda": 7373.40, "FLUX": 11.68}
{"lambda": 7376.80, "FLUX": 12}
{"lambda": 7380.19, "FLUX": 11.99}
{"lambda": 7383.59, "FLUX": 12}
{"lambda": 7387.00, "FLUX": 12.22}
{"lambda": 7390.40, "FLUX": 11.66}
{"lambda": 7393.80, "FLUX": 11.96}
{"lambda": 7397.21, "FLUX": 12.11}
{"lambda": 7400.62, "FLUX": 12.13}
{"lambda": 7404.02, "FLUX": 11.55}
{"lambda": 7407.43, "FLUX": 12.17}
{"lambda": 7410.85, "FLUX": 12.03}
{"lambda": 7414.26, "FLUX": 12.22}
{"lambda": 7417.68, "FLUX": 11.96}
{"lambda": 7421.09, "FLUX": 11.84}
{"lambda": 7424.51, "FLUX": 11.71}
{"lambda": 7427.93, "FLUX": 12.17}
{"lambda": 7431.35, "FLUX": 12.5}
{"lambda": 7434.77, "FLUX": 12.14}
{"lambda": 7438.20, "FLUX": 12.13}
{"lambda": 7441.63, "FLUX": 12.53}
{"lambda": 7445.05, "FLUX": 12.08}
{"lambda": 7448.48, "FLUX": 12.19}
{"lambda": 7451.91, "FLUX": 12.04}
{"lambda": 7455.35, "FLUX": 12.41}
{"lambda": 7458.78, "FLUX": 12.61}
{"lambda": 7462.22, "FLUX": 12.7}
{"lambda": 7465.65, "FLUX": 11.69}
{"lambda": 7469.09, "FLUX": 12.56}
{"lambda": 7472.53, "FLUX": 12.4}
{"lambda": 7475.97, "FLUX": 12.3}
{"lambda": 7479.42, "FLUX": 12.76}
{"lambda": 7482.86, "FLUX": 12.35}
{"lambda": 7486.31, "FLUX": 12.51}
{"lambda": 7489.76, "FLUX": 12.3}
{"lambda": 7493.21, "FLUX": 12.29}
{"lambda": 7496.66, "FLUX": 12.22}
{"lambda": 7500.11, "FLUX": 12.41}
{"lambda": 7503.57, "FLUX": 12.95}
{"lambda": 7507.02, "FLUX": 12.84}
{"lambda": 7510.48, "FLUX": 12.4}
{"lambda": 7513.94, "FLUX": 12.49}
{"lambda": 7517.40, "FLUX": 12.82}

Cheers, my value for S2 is 0.23 mag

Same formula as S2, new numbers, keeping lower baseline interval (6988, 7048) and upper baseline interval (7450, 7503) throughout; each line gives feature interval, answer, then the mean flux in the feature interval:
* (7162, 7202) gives 0.198 mag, 9.02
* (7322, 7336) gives 0.037 mag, 11.2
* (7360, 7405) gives 0.002 mag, 11.9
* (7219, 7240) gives 0.128 mag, 9.85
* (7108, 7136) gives 0.185 mag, 8.86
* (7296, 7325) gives 0.028 mag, 11.2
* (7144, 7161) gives 0.264 mag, 8.37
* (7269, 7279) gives 0.058 mag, 10.7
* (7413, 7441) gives 0.002 mag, 12.1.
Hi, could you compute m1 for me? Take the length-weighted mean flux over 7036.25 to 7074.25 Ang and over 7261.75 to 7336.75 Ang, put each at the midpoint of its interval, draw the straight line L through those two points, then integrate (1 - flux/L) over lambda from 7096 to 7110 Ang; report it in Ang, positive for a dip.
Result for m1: 2.25 Ang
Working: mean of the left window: 10.4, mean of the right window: 11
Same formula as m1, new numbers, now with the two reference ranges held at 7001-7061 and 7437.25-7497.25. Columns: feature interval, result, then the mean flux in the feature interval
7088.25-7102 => 2.9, 8.36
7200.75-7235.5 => 5.6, 9.34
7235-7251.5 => 1.9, 10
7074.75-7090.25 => 1.1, 9.77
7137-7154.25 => 4.7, 7.85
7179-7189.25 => 1.6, 9.25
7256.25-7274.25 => 1.5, 10.4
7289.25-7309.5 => 1.0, 11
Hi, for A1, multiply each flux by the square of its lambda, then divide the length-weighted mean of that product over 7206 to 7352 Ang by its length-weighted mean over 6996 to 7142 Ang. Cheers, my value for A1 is 1.18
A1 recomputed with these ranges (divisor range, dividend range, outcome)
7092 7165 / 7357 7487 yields 1.53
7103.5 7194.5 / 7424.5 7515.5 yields 1.55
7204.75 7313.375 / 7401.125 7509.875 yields 1.26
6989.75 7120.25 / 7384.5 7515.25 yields 1.41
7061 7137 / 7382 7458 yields 1.45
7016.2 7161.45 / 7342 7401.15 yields 1.36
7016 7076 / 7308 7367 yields 1.21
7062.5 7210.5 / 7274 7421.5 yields 1.37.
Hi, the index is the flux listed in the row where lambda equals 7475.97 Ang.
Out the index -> 12.3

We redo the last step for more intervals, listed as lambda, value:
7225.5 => 9.889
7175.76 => 8.737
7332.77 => 11.76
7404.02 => 11.55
